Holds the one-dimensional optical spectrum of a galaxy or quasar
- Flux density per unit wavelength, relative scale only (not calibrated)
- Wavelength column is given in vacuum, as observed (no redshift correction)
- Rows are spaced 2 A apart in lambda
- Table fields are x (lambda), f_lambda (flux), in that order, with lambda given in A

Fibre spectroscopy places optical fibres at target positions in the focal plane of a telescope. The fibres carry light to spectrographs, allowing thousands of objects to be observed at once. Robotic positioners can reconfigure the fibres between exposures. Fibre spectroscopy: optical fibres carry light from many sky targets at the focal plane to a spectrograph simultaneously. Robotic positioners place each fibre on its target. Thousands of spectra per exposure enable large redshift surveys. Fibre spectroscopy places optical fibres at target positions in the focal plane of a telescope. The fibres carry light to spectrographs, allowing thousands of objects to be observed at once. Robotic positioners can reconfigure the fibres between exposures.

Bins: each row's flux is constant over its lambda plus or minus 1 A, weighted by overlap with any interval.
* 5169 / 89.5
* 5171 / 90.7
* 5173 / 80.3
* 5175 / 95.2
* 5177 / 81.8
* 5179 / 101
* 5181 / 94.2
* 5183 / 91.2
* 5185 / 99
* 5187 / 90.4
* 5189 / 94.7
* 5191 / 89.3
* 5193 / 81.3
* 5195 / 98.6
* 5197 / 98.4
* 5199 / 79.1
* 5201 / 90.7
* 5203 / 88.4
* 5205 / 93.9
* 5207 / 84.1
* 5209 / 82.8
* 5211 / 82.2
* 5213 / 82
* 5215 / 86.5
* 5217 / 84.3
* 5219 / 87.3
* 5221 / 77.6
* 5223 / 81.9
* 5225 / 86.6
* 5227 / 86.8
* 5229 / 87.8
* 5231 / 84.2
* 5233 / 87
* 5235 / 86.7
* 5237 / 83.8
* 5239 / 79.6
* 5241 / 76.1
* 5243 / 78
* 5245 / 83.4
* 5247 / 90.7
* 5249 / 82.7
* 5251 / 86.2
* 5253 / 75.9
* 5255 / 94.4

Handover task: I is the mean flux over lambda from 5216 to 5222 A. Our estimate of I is 83.1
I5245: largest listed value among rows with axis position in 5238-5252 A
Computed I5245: 90.7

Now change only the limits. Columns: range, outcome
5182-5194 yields 99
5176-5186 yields 101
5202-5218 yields 93.9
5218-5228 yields 87.3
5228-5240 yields 87.8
